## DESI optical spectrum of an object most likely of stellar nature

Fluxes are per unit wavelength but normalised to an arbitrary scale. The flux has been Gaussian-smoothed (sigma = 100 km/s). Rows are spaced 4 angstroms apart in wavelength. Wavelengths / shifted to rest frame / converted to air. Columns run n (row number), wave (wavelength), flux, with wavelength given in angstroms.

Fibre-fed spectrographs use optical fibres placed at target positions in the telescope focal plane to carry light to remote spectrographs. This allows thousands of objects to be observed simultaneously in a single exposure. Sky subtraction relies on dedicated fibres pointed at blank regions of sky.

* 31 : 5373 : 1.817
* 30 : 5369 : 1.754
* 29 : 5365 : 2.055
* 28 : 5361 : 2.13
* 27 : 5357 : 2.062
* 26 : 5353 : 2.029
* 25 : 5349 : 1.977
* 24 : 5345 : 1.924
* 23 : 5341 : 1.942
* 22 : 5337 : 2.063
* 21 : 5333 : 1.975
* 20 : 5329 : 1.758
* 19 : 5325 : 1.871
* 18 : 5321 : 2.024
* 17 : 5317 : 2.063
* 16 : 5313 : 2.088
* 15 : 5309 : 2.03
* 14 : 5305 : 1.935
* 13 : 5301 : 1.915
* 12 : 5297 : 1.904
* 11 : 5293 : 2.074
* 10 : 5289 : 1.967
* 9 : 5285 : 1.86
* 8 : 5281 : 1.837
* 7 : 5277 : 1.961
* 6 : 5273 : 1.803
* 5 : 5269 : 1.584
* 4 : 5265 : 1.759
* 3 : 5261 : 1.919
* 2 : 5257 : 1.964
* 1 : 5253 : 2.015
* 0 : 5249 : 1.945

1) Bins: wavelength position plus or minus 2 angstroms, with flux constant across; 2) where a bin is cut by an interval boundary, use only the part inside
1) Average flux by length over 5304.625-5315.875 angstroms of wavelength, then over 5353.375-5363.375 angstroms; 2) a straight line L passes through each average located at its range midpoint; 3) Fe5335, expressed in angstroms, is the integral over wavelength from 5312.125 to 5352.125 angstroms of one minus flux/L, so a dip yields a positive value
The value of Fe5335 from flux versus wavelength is 1.7 angstroms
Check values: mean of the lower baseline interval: 2.03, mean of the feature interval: 1.97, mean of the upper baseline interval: 2.08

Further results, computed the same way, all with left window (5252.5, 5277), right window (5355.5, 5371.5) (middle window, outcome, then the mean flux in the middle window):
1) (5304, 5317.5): -0.9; 2.03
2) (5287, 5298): -0.6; 1.99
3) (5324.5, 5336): 0.3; 1.88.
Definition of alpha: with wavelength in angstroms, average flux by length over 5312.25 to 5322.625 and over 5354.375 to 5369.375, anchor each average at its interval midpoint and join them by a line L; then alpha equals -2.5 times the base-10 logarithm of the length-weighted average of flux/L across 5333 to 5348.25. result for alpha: 0.04 mag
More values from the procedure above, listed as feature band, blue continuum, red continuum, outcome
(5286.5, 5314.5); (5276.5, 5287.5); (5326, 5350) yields -0.05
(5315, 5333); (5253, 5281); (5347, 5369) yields 0.01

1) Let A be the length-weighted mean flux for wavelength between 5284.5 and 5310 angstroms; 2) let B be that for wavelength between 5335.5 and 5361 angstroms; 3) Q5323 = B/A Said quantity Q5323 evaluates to 1.0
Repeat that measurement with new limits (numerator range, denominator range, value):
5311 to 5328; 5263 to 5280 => 1.12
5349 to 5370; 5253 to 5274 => 1.10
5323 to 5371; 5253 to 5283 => 1.06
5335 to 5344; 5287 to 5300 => 1.01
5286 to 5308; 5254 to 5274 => 1.08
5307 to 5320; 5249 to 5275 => 1.11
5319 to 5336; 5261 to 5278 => 1.07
